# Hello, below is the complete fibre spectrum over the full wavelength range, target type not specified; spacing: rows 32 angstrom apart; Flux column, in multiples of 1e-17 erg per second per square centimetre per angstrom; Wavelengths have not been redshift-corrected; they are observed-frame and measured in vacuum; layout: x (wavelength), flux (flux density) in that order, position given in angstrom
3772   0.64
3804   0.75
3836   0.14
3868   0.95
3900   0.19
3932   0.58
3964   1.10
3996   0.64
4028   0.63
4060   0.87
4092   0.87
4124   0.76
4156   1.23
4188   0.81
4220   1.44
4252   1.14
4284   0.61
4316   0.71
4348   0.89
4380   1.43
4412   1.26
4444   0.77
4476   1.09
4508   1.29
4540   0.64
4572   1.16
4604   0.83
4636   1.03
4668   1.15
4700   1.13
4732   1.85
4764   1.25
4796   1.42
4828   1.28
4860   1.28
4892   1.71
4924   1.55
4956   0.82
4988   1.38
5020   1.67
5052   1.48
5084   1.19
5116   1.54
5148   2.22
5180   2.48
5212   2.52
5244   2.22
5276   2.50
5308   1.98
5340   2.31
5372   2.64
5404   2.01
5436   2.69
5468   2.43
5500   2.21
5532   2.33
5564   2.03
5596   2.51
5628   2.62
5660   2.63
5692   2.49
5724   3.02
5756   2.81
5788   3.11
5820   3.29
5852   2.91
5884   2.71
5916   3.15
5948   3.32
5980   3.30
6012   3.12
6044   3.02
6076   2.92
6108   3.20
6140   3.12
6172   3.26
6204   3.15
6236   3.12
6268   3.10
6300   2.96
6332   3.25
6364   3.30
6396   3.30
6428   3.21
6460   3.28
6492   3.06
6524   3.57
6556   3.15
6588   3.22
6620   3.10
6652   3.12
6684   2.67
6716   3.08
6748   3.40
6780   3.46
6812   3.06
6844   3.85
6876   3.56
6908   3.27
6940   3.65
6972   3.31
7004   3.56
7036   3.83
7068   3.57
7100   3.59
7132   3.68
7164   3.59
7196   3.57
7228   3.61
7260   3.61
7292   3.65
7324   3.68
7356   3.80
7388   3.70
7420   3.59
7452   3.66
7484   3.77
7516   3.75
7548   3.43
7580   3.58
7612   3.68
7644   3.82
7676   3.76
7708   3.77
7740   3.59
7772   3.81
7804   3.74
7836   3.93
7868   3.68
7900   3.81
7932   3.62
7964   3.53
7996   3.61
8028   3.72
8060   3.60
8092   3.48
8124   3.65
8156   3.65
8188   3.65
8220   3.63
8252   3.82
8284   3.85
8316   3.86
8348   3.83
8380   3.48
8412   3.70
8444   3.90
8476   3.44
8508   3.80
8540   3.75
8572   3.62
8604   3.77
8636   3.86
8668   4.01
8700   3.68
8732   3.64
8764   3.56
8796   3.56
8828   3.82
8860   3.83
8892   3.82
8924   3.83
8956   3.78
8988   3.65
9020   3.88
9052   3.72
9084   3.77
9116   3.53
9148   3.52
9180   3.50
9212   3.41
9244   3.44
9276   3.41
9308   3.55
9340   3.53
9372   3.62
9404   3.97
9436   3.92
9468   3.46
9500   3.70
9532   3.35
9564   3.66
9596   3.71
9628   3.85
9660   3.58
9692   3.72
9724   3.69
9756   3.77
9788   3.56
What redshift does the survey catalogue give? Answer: 0.291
